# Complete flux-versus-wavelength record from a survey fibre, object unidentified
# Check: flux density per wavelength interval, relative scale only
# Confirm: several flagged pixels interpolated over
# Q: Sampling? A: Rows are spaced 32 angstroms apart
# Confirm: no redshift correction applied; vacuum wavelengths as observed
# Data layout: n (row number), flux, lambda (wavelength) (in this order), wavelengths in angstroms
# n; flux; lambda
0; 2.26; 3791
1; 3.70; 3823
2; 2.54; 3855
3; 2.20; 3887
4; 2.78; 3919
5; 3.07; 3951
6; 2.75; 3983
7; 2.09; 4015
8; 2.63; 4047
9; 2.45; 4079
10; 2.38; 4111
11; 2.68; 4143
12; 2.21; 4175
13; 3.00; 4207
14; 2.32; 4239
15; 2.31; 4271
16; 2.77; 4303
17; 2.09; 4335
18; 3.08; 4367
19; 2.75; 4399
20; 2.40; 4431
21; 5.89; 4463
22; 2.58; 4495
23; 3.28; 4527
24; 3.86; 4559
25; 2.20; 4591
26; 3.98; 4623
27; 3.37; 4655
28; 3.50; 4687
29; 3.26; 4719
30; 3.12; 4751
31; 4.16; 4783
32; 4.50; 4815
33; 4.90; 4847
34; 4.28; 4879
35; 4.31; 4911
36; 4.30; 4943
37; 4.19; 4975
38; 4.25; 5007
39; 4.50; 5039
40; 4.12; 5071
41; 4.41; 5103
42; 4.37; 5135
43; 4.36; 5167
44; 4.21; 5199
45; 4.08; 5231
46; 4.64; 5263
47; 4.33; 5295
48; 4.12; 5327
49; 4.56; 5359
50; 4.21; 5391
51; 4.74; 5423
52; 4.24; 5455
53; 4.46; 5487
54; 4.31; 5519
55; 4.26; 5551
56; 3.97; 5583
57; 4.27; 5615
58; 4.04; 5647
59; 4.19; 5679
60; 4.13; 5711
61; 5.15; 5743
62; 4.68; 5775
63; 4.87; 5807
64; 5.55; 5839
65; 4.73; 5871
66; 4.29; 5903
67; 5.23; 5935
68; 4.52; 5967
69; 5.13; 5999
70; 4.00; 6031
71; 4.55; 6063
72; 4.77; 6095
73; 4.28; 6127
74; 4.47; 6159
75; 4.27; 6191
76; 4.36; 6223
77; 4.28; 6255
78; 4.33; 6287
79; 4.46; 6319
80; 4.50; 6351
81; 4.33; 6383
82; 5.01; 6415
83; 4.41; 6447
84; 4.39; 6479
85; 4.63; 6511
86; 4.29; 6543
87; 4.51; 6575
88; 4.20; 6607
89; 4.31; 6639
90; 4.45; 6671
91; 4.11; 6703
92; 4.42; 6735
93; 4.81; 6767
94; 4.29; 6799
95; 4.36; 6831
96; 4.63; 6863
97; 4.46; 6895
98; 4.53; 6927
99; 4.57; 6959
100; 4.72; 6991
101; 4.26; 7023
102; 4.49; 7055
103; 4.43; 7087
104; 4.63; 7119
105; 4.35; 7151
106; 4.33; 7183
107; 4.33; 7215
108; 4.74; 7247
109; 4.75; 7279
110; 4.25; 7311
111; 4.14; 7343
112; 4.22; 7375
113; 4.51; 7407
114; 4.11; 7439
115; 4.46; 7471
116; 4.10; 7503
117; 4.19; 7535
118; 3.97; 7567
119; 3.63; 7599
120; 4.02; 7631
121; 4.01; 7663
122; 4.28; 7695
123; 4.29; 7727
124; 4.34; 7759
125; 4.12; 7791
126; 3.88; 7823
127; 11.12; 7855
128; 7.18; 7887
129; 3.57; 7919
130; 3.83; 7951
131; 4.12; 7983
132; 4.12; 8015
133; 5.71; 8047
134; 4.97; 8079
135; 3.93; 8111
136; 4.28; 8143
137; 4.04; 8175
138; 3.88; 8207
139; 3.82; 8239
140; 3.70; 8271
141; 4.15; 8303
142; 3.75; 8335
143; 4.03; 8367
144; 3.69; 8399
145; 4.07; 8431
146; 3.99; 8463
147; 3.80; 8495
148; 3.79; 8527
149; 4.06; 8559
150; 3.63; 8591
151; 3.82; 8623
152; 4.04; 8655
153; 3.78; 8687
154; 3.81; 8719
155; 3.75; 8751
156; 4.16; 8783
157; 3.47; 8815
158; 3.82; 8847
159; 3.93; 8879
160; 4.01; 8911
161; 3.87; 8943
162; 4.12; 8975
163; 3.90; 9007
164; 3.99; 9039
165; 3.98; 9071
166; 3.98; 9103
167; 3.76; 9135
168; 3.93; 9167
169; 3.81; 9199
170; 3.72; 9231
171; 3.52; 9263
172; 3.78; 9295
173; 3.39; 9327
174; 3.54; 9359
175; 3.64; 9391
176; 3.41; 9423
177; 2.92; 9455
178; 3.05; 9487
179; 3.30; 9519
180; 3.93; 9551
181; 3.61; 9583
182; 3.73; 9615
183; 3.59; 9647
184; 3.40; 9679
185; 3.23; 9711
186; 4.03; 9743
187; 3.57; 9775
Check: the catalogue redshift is 0.20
